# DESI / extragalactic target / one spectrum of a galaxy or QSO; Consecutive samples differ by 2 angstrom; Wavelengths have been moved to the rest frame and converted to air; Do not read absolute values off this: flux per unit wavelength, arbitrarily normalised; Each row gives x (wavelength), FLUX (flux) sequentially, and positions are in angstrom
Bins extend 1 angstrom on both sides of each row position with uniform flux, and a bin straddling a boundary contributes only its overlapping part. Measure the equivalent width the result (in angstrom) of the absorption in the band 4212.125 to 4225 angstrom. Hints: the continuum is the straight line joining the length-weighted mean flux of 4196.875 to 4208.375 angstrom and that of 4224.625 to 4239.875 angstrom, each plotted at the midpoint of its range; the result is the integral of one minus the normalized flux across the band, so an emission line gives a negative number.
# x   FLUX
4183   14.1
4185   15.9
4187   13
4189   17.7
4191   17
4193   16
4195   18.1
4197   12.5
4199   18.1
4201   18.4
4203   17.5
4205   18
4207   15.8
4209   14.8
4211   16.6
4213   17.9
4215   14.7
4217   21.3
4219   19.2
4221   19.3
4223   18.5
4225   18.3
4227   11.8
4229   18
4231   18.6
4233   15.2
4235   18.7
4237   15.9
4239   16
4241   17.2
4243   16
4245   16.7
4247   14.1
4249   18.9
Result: -1.4 angstrom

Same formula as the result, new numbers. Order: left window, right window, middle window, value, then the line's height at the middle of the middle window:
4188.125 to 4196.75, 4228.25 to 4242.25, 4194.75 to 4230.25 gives -0.5 angstrom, 16.9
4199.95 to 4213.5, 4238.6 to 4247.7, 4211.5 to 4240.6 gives -1.5 angstrom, 16.5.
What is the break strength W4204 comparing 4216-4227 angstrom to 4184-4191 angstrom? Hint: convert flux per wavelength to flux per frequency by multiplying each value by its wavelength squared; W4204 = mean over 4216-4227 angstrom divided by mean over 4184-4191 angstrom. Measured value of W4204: 1.20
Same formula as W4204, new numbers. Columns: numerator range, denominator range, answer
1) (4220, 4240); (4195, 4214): 1.03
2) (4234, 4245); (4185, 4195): 1.06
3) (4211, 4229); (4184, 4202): 1.09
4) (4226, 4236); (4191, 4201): 1.02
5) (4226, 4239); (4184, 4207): 1.01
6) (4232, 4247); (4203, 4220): 0.96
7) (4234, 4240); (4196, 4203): 1.04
